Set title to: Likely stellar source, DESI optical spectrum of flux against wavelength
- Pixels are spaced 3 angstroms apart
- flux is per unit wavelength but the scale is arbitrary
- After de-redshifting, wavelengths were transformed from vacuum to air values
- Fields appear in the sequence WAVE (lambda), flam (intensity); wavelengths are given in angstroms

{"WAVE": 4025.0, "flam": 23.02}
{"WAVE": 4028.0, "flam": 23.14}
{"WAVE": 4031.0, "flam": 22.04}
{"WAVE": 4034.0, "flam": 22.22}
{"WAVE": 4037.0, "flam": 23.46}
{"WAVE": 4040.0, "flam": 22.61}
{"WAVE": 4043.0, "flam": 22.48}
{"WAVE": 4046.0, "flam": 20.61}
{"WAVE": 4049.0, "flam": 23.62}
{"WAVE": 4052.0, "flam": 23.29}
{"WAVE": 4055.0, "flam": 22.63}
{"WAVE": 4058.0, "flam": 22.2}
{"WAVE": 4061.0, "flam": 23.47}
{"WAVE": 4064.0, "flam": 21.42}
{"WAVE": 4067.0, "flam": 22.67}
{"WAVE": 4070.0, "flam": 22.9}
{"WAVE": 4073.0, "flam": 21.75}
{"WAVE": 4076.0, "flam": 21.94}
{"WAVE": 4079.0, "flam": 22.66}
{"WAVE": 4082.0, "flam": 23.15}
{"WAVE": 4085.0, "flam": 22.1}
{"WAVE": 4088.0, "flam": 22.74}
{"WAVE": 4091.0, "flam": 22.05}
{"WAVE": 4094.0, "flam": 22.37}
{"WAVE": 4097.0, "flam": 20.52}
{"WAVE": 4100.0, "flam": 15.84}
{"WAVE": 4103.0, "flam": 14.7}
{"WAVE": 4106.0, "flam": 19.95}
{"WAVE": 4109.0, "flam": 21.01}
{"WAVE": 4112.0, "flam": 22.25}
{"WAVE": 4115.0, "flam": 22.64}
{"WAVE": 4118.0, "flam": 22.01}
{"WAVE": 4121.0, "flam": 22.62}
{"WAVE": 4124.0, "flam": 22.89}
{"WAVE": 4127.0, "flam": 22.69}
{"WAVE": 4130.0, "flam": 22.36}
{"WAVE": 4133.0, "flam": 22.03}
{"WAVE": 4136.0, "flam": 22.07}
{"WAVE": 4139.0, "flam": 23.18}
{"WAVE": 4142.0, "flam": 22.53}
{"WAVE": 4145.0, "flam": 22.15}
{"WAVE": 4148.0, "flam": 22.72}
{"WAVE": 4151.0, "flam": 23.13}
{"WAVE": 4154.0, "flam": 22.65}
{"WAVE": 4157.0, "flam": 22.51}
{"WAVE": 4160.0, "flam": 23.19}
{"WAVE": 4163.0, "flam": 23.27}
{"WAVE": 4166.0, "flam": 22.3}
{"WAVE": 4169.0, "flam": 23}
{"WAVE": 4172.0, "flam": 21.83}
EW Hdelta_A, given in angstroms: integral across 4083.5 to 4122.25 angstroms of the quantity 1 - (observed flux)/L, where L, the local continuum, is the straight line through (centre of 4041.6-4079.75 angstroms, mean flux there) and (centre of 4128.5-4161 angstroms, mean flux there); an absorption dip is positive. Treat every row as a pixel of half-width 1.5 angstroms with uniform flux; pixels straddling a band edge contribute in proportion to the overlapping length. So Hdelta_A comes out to 2.91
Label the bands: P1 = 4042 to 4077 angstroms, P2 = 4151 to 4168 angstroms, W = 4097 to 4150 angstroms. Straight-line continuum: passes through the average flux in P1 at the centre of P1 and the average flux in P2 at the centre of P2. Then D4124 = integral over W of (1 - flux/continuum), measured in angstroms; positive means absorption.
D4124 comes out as 3.03 angstroms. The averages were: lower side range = 22.4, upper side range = 22.8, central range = 21.4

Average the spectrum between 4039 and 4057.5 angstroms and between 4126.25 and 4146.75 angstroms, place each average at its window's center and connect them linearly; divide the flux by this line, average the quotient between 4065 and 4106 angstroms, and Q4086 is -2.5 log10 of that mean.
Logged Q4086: 0.07 mag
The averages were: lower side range 22.5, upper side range 22.4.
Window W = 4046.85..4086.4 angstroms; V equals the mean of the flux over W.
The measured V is 22.6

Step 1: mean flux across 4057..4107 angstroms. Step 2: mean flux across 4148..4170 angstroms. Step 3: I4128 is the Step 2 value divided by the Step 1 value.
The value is 1.1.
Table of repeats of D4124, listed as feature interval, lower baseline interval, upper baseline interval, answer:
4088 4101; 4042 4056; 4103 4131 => 0.76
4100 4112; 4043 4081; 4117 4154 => 2.04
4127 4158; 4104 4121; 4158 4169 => -0.32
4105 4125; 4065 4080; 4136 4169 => 0.55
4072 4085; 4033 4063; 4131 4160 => 0.15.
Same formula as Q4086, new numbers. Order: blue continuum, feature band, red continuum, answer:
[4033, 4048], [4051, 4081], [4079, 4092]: 0.00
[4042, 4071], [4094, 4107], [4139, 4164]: 0.24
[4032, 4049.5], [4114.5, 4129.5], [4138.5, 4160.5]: 0.00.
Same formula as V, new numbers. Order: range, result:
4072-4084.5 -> 22.4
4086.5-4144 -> 21.4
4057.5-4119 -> 21.4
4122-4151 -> 22.5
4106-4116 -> 21.6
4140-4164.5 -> 22.8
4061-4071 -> 22.5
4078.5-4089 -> 22.7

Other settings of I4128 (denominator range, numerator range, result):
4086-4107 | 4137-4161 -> 1.15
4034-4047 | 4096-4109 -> 0.81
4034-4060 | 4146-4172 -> 1.01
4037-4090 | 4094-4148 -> 0.95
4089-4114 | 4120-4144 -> 1.13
